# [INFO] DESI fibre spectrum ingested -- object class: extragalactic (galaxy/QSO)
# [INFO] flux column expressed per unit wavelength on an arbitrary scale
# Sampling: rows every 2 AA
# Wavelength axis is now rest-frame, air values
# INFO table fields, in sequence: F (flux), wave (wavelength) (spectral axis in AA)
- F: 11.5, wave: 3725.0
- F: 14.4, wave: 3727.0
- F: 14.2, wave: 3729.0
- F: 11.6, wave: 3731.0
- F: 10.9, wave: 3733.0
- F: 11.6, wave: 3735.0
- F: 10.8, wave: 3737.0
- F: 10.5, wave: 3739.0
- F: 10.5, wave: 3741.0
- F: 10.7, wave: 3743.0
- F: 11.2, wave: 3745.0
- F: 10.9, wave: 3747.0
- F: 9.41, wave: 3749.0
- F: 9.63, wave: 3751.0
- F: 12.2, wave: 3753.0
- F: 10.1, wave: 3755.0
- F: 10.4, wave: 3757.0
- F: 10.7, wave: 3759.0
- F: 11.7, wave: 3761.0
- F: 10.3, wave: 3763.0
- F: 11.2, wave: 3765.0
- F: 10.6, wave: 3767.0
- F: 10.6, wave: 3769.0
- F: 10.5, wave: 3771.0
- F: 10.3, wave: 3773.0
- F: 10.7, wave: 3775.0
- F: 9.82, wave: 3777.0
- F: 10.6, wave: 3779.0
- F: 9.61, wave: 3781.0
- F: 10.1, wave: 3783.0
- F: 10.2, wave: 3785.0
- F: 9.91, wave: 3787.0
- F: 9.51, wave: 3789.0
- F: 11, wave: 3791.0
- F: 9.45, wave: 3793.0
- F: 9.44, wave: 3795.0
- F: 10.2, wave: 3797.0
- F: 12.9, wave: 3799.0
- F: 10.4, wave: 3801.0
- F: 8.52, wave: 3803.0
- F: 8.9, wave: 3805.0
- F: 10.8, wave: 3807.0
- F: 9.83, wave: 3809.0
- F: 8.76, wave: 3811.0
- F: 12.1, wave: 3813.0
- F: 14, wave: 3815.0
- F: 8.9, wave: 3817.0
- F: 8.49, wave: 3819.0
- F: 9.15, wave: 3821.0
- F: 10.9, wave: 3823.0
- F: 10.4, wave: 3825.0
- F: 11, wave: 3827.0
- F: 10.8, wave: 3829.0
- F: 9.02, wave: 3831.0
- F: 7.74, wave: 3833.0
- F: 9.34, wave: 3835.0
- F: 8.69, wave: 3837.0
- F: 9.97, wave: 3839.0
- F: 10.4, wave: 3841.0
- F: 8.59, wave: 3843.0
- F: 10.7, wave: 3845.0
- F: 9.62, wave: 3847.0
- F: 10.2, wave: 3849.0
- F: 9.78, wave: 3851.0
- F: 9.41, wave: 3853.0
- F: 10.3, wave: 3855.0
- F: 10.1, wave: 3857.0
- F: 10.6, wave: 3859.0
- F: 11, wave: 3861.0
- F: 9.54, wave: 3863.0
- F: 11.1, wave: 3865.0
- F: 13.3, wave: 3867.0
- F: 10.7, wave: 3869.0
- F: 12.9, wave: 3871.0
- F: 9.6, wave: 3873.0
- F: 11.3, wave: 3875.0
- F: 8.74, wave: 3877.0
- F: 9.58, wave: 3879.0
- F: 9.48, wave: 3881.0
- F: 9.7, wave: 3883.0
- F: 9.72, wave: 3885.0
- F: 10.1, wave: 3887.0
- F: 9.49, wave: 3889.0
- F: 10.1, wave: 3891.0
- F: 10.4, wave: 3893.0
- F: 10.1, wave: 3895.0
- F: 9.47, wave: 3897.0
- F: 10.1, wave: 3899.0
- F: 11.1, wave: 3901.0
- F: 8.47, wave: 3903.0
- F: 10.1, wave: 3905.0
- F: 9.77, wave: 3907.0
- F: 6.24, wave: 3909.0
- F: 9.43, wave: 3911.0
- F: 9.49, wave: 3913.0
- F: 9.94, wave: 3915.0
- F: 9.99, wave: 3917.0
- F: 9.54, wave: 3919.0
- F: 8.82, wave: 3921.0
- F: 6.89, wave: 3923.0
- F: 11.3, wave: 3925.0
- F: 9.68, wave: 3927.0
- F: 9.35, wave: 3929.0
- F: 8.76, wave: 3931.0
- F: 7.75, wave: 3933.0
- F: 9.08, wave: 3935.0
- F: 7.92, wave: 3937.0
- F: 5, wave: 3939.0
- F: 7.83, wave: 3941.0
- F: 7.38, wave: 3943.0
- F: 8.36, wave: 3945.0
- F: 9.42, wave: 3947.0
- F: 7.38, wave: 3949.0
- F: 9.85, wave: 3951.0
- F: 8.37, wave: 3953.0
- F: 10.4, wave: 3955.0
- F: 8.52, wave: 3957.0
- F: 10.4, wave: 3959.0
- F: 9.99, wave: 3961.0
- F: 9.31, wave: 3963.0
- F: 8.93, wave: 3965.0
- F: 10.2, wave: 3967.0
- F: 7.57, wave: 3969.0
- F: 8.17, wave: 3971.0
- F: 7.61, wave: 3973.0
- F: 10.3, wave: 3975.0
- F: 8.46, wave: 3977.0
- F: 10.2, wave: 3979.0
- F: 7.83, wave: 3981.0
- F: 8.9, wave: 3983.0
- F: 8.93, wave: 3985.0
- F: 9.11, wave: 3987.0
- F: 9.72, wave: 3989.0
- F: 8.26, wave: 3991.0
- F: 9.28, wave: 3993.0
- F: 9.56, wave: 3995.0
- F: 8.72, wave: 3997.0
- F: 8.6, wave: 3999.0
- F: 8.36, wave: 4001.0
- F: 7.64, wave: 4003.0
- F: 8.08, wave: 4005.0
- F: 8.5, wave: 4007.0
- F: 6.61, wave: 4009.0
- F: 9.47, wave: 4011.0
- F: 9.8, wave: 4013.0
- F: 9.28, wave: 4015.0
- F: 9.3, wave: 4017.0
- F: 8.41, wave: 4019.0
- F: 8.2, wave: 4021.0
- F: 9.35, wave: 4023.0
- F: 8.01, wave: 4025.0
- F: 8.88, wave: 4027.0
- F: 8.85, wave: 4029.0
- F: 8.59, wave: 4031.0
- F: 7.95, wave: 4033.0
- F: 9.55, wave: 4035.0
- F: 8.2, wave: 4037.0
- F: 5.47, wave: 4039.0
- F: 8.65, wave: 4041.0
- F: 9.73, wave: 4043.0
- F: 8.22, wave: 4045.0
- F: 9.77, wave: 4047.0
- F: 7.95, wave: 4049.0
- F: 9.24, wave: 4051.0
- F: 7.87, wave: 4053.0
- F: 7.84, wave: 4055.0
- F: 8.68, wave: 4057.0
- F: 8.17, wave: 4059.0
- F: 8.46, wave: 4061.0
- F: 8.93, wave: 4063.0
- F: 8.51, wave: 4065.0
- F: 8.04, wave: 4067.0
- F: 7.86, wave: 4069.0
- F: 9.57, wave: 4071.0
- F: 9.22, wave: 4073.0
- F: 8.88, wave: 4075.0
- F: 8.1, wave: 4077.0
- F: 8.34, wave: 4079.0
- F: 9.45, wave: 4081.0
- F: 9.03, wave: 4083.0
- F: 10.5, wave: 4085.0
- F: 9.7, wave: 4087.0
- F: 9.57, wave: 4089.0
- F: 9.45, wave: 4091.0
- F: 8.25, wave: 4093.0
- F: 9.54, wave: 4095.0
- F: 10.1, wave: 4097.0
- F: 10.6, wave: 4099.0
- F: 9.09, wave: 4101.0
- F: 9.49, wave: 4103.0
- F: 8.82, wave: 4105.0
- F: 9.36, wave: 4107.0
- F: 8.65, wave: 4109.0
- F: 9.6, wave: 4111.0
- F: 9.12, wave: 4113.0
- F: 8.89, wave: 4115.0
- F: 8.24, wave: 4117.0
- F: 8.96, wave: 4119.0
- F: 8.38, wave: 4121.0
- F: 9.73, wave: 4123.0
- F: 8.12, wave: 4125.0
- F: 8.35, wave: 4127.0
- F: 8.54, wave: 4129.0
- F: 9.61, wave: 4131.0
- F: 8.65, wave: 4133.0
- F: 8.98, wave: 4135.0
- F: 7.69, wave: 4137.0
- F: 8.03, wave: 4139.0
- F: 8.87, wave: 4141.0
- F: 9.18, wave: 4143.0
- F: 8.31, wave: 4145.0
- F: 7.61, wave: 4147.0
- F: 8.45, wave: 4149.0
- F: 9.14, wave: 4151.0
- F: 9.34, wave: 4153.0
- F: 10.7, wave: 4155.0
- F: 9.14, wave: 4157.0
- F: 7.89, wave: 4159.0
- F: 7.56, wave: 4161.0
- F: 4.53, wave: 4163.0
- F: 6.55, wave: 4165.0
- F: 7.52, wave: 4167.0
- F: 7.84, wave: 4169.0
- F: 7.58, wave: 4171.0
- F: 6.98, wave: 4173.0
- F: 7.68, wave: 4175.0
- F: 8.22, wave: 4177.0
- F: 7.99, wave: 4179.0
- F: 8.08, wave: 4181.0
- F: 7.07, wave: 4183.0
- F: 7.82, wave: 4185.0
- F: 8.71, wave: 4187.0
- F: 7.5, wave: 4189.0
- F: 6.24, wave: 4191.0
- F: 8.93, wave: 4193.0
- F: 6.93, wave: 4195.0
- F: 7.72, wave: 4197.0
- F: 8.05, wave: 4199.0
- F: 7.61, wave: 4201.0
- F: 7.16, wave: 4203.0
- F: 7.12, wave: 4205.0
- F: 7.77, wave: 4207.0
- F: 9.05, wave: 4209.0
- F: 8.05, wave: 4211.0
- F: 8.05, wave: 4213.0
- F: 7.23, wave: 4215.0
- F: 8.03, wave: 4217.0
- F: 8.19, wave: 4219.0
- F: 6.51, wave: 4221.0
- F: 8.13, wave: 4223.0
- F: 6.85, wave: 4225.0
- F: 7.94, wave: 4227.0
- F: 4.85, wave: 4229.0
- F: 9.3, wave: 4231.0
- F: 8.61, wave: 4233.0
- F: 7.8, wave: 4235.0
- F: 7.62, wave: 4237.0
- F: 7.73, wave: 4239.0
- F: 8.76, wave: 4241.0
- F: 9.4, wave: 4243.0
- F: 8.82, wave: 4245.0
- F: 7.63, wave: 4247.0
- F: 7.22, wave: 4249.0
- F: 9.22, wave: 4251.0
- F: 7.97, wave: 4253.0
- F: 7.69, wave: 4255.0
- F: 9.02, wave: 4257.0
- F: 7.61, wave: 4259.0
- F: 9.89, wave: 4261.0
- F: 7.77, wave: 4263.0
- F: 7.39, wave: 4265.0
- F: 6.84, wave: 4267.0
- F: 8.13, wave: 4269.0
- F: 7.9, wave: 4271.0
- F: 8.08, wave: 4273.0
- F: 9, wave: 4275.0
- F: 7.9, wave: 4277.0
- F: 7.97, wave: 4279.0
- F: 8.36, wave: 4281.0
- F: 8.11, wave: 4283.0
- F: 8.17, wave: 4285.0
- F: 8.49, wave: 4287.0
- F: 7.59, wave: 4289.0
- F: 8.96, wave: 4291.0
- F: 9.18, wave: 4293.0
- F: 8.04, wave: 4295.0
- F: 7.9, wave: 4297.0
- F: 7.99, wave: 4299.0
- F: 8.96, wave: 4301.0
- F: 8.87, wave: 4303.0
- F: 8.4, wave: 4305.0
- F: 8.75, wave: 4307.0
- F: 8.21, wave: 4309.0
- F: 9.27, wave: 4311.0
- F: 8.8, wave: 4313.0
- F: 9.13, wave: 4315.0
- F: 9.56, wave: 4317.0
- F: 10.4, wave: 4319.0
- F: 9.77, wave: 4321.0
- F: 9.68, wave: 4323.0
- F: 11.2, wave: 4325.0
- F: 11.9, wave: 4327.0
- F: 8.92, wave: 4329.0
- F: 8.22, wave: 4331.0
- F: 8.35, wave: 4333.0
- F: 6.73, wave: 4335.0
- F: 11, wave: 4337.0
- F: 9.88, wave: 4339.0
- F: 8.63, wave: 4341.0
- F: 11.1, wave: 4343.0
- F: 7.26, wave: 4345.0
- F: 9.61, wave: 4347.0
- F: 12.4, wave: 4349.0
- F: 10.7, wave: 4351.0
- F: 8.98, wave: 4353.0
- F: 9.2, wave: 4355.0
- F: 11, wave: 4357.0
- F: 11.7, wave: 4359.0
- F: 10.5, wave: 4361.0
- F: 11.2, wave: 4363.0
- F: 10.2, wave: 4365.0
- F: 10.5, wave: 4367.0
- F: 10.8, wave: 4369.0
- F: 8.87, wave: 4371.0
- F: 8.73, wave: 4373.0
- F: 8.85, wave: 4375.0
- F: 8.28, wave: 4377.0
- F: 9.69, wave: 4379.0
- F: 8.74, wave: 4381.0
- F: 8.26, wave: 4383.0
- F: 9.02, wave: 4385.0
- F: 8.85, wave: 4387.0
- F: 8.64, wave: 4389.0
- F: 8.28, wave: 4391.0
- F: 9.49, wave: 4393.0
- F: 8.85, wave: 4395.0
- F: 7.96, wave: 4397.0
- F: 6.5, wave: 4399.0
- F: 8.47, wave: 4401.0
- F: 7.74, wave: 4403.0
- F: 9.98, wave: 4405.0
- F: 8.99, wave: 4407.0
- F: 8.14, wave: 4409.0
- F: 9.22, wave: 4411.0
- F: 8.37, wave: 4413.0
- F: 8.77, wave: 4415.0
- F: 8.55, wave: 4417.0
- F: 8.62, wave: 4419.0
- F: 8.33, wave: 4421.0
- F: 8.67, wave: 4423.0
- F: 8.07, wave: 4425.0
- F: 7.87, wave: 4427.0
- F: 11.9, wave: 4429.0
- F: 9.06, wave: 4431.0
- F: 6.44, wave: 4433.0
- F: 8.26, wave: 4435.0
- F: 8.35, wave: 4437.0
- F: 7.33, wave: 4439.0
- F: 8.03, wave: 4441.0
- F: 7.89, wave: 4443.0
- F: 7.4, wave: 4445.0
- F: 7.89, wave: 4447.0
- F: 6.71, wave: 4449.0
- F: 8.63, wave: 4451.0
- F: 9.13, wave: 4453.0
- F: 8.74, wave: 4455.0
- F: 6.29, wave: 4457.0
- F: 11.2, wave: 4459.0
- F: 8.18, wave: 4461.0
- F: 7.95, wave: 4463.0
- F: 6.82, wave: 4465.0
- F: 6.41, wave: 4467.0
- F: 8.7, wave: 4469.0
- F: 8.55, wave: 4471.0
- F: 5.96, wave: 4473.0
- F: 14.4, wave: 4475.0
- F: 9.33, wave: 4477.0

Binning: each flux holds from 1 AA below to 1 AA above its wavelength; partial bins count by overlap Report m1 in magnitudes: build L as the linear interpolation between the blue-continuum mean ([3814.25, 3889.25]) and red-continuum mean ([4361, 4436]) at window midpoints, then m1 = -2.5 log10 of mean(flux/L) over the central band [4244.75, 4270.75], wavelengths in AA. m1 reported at 0.14 mag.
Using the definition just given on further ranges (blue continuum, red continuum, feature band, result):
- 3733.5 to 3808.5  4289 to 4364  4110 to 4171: 0.16 mag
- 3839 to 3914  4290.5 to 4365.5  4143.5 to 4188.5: 0.21 mag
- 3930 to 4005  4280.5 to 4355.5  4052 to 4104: -0.02 mag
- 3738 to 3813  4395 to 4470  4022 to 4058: 0.12 mag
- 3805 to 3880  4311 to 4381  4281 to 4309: 0.16 mag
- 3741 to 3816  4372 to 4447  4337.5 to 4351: -0.14 mag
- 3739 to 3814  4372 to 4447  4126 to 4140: 0.09 mag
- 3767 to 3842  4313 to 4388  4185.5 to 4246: 0.24 mag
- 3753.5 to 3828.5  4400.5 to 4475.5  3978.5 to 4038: 0.11 mag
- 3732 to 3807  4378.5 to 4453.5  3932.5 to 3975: 0.15 mag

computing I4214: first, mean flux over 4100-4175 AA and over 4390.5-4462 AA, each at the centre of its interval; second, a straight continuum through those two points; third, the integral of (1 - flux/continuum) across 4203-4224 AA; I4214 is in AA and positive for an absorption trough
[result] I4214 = 1.6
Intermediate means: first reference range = 8.46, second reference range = 8.4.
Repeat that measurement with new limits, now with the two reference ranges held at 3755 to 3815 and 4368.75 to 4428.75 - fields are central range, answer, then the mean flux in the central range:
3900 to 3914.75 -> 1.13 AA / 9.26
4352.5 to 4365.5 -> -2.49 AA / 10.5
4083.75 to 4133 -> 1.52 AA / 9.18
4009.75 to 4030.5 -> 1.71 AA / 8.92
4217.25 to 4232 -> 2.78 AA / 7.43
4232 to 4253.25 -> 1.96 AA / 8.26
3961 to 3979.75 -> 1.61 AA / 9.01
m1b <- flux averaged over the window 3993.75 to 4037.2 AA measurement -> 8.64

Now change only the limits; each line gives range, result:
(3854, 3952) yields 9.52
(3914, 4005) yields 8.83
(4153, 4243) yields 7.75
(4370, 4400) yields 8.6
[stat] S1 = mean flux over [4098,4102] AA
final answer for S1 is 9.84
